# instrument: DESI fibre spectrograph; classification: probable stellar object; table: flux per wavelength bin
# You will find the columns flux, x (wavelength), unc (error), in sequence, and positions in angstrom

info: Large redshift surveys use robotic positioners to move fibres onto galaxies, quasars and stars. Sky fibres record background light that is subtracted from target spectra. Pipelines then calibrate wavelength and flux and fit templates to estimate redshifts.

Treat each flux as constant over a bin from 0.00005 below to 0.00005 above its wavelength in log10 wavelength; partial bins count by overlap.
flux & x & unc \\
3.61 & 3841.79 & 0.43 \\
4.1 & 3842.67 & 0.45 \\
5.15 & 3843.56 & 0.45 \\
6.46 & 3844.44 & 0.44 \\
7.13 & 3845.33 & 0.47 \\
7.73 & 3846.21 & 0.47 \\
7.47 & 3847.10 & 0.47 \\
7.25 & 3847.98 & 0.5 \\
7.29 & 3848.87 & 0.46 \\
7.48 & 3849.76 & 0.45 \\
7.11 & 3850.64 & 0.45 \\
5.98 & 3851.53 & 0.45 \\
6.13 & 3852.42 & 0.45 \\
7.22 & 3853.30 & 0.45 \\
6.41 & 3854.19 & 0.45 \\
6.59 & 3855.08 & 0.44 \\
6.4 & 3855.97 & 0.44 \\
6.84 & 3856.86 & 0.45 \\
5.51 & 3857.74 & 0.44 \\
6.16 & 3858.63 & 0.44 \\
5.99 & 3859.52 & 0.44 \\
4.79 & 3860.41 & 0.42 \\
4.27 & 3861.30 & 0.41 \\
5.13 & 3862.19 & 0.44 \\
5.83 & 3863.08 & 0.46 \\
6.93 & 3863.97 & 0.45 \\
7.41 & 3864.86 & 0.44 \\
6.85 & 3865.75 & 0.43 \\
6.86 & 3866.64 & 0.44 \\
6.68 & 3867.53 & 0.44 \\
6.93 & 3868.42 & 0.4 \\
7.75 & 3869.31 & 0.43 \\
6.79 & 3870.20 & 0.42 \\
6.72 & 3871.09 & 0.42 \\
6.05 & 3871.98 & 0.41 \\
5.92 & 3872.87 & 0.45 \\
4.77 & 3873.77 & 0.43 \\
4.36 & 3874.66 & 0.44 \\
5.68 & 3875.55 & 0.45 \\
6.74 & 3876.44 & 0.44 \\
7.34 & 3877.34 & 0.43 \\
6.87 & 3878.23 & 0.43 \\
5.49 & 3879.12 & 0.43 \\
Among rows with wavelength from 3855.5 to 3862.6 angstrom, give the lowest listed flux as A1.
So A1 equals 4.27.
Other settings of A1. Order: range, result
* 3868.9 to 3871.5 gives 6.72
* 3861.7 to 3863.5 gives 5.13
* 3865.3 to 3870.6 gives 6.68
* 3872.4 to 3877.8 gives 4.36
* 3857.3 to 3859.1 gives 5.51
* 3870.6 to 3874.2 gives 4.77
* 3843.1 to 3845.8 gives 5.15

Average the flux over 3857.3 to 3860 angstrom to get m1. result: 5.87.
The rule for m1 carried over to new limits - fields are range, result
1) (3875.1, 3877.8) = 6.58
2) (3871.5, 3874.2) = 5.59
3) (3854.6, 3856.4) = 6.48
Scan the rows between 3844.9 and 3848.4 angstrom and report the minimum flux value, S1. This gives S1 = 7.13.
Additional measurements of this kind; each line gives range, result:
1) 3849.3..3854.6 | 5.98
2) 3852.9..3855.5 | 6.41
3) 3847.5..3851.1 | 7.11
